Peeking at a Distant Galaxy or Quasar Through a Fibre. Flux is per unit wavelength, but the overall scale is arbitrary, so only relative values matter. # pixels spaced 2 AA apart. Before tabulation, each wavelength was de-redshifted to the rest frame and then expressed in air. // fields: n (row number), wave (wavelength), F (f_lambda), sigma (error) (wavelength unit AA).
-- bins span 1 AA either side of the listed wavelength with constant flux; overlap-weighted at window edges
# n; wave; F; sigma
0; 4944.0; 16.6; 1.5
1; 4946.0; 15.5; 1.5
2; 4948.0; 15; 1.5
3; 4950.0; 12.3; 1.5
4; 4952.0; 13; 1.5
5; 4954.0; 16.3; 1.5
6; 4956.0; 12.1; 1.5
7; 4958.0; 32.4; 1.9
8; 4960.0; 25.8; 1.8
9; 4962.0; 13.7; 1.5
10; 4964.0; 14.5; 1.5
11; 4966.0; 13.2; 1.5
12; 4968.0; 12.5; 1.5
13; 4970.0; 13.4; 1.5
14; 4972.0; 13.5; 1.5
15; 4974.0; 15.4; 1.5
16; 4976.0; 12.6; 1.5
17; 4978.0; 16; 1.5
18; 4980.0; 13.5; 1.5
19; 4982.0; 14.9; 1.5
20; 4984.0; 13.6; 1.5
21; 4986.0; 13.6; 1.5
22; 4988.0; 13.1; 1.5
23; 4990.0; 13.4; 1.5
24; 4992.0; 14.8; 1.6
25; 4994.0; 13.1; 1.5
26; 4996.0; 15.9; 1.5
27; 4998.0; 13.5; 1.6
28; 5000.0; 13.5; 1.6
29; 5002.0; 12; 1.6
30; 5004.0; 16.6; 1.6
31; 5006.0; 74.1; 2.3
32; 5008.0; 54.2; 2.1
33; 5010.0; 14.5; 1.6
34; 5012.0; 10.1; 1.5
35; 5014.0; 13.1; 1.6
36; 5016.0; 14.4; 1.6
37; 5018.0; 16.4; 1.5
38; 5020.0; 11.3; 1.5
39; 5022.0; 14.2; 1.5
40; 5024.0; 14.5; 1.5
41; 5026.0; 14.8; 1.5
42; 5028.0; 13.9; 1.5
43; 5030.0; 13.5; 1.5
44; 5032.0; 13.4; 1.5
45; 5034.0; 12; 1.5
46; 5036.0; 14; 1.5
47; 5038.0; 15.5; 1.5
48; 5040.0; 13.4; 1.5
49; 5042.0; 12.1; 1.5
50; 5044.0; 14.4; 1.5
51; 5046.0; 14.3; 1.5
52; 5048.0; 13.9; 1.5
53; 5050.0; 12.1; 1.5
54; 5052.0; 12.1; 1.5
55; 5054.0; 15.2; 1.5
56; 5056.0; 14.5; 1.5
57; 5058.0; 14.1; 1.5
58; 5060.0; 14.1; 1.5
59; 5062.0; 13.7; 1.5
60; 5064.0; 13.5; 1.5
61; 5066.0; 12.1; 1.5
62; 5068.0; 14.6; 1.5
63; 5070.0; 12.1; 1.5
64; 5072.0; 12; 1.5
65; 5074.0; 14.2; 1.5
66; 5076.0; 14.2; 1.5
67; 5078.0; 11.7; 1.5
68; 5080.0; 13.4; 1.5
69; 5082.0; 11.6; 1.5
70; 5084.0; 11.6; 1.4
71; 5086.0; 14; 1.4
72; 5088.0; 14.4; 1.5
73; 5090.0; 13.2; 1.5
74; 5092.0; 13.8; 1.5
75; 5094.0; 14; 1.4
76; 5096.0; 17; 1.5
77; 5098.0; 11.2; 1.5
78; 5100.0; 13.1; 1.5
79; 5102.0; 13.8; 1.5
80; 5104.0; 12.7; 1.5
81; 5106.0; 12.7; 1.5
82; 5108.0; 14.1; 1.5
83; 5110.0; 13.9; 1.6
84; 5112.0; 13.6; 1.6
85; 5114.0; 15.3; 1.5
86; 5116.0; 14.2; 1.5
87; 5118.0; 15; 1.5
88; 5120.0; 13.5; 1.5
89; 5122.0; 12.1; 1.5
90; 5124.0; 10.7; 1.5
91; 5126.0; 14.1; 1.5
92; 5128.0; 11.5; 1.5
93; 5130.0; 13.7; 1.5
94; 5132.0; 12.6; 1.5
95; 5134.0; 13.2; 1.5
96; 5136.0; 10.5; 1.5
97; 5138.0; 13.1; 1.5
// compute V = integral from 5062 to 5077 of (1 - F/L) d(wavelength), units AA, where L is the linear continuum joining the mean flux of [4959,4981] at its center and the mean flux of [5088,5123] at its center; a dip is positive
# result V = 0.83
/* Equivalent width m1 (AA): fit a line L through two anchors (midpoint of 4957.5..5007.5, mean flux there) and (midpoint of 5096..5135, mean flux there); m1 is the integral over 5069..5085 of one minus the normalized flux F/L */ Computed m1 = 2.2 AA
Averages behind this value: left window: 17.8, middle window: 12.6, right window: 13.3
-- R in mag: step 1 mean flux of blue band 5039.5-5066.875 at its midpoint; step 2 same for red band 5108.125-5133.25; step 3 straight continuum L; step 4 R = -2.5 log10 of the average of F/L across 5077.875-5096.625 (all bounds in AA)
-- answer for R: 0.00 mag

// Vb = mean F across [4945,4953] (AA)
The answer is 13.9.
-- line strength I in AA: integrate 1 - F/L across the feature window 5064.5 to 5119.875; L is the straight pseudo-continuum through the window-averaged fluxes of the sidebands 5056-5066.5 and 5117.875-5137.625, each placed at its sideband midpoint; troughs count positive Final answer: -1.3 AA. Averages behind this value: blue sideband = 13.7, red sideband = 12.6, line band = 13.5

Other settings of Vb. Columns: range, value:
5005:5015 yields 33.2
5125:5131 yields 13.1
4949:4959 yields 17.2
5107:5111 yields 14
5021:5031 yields 14.2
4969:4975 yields 14.1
